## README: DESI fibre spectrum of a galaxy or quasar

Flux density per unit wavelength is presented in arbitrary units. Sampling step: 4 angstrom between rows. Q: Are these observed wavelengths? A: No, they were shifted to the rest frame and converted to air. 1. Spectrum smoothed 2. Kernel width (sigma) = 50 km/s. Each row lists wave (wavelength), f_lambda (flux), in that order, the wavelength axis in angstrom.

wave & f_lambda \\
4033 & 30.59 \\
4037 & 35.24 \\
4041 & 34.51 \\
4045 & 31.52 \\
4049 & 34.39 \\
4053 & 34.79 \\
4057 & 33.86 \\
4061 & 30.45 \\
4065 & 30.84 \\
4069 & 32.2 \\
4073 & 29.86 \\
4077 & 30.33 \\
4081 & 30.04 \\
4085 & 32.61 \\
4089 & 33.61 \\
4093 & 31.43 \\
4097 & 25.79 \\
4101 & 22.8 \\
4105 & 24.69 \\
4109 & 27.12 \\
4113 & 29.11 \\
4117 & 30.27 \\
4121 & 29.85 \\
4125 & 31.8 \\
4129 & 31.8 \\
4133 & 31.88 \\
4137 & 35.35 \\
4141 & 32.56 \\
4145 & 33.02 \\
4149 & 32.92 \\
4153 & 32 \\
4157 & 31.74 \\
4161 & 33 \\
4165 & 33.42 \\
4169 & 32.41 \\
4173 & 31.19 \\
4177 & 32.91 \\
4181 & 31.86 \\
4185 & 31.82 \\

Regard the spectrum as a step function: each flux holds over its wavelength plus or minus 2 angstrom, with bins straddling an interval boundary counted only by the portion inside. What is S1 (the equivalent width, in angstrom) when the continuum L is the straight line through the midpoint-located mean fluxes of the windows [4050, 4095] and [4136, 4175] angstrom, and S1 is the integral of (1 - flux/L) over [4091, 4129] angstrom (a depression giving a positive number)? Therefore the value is 4.7 angstrom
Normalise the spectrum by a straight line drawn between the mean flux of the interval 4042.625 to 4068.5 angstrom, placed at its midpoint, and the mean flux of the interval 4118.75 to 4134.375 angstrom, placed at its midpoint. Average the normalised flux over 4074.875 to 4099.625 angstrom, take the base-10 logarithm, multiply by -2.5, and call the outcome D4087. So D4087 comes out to 0.06 mag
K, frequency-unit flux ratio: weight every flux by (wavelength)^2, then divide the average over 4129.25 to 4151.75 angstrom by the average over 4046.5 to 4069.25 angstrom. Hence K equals 1.05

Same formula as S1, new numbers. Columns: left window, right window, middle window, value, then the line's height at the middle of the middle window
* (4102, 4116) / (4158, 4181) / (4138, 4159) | -1.4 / 30.6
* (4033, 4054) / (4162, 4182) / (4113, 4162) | 1.1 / 32.8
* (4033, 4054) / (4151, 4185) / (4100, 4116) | 3.2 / 33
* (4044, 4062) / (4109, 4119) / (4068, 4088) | 0.3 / 31.6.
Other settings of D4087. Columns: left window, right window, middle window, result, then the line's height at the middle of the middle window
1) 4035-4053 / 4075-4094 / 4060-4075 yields 0.06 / 32.6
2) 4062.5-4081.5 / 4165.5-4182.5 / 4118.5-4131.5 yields 0.01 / 31.5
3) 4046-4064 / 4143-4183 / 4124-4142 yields 0.00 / 32.6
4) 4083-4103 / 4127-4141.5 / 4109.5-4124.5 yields 0.06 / 31.4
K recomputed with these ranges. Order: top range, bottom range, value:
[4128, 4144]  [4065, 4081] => 1.11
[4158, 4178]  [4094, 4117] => 1.26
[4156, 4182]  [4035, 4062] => 1.02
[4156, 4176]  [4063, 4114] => 1.15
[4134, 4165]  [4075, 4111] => 1.18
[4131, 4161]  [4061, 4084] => 1.11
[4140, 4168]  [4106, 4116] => 1.19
